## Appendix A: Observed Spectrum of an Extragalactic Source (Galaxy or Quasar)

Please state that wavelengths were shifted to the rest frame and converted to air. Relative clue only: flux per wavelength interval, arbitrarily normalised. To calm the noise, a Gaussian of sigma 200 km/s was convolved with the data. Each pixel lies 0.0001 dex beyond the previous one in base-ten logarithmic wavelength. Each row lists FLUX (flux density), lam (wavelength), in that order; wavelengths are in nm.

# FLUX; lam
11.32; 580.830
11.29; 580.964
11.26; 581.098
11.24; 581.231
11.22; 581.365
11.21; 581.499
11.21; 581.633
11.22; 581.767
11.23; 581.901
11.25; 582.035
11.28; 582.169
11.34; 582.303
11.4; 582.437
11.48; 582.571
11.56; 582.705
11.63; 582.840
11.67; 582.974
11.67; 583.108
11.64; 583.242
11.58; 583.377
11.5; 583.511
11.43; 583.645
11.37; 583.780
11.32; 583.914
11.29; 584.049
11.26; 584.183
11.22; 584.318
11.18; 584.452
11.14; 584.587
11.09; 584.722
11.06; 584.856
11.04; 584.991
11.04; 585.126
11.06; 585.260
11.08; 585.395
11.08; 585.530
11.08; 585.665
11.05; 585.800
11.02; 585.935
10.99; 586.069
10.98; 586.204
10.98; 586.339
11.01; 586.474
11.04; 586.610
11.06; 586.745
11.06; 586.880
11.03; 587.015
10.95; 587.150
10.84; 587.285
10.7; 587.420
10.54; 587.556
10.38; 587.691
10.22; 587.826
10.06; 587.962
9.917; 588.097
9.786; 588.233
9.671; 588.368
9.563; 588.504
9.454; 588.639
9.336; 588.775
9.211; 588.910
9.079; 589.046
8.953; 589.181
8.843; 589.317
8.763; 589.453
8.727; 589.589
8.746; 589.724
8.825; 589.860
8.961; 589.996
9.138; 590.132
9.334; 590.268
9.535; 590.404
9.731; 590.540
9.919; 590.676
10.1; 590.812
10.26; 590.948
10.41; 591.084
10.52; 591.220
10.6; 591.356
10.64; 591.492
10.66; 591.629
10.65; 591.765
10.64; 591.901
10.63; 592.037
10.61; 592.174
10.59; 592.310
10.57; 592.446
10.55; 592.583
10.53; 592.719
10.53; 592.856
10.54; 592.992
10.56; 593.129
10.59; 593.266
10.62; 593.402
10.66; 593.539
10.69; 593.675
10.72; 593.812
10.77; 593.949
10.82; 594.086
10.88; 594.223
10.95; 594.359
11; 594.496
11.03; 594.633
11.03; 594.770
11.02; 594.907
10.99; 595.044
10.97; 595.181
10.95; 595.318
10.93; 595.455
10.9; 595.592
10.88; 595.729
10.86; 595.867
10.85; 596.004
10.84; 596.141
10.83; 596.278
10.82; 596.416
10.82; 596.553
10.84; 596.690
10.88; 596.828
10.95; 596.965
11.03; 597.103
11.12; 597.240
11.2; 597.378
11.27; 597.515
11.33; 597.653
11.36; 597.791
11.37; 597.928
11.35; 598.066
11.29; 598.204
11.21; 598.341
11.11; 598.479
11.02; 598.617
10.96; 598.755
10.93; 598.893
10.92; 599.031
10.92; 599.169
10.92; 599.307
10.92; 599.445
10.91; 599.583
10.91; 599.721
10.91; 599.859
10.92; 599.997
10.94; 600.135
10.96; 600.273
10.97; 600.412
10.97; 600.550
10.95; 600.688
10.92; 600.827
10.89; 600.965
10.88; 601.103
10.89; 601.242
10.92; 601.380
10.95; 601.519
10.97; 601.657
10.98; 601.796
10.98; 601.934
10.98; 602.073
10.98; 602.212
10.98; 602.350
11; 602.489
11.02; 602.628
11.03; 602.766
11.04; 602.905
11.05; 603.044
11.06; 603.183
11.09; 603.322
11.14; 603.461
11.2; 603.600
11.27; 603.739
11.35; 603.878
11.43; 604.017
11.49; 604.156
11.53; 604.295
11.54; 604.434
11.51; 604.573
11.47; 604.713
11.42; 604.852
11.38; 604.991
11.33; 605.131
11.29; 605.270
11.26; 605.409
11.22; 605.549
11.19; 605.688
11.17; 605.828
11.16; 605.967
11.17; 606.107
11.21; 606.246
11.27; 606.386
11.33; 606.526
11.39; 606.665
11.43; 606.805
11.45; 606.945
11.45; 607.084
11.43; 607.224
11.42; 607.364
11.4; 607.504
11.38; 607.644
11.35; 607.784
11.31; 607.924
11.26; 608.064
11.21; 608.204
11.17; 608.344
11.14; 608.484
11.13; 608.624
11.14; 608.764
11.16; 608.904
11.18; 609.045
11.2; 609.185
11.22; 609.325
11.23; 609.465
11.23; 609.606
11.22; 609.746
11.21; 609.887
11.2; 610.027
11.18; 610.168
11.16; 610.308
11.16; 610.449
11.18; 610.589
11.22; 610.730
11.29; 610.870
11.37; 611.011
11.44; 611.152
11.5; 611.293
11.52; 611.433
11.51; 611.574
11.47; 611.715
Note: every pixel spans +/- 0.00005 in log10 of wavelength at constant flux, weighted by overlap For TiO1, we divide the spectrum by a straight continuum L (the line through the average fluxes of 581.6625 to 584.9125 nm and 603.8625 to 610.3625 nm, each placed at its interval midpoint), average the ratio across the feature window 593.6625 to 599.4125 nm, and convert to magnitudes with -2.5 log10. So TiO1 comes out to 0.03 mag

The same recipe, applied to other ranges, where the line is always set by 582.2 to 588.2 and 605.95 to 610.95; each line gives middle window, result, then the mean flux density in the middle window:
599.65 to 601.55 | 0.03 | 10.9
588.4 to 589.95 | 0.22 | 9.06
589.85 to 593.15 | 0.09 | 10.2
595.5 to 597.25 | 0.03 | 10.9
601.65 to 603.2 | 0.02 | 11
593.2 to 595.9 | 0.03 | 10.9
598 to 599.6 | 0.01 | 11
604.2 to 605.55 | -0.02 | 11.4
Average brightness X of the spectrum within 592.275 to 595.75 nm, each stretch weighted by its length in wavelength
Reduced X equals 10.8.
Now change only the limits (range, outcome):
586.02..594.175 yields 10.2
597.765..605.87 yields 11.1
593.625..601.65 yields 11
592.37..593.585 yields 10.6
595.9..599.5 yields 11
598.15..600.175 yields 11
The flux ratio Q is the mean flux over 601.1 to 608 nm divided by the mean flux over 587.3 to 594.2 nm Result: 1.12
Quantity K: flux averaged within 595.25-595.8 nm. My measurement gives 10.9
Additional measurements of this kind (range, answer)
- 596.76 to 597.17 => 11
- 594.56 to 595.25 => 11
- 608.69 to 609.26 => 11.2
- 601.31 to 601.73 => 10.9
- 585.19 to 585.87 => 11.1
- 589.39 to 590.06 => 8.81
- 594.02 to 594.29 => 10.8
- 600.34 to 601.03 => 10.9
